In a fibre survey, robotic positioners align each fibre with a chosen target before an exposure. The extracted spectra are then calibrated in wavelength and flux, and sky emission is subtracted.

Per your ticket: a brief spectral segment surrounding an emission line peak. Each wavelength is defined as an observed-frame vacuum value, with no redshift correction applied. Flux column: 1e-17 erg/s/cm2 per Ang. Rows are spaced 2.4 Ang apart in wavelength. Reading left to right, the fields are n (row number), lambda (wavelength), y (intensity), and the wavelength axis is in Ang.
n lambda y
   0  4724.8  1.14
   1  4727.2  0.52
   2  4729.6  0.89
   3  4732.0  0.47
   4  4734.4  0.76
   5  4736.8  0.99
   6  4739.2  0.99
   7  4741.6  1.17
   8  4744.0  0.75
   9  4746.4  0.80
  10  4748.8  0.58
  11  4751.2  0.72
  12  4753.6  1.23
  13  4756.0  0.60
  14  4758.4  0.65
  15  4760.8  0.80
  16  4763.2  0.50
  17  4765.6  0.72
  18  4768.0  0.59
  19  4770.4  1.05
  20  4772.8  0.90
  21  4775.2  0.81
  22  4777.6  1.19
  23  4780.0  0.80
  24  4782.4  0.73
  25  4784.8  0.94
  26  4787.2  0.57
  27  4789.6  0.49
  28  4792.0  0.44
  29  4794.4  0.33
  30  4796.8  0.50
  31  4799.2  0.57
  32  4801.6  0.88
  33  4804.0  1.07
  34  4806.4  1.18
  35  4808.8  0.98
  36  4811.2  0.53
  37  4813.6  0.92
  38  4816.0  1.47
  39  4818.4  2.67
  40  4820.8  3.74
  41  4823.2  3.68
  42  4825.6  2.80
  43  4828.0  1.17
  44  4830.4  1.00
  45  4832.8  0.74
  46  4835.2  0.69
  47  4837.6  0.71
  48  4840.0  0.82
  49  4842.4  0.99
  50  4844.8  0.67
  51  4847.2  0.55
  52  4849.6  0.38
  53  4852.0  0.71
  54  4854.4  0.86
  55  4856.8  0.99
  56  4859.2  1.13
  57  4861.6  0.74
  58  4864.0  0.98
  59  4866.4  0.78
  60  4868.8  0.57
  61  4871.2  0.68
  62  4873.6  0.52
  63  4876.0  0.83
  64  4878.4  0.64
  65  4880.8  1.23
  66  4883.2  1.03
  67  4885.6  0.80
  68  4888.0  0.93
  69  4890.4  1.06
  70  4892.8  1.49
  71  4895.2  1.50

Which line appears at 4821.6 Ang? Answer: [O II]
